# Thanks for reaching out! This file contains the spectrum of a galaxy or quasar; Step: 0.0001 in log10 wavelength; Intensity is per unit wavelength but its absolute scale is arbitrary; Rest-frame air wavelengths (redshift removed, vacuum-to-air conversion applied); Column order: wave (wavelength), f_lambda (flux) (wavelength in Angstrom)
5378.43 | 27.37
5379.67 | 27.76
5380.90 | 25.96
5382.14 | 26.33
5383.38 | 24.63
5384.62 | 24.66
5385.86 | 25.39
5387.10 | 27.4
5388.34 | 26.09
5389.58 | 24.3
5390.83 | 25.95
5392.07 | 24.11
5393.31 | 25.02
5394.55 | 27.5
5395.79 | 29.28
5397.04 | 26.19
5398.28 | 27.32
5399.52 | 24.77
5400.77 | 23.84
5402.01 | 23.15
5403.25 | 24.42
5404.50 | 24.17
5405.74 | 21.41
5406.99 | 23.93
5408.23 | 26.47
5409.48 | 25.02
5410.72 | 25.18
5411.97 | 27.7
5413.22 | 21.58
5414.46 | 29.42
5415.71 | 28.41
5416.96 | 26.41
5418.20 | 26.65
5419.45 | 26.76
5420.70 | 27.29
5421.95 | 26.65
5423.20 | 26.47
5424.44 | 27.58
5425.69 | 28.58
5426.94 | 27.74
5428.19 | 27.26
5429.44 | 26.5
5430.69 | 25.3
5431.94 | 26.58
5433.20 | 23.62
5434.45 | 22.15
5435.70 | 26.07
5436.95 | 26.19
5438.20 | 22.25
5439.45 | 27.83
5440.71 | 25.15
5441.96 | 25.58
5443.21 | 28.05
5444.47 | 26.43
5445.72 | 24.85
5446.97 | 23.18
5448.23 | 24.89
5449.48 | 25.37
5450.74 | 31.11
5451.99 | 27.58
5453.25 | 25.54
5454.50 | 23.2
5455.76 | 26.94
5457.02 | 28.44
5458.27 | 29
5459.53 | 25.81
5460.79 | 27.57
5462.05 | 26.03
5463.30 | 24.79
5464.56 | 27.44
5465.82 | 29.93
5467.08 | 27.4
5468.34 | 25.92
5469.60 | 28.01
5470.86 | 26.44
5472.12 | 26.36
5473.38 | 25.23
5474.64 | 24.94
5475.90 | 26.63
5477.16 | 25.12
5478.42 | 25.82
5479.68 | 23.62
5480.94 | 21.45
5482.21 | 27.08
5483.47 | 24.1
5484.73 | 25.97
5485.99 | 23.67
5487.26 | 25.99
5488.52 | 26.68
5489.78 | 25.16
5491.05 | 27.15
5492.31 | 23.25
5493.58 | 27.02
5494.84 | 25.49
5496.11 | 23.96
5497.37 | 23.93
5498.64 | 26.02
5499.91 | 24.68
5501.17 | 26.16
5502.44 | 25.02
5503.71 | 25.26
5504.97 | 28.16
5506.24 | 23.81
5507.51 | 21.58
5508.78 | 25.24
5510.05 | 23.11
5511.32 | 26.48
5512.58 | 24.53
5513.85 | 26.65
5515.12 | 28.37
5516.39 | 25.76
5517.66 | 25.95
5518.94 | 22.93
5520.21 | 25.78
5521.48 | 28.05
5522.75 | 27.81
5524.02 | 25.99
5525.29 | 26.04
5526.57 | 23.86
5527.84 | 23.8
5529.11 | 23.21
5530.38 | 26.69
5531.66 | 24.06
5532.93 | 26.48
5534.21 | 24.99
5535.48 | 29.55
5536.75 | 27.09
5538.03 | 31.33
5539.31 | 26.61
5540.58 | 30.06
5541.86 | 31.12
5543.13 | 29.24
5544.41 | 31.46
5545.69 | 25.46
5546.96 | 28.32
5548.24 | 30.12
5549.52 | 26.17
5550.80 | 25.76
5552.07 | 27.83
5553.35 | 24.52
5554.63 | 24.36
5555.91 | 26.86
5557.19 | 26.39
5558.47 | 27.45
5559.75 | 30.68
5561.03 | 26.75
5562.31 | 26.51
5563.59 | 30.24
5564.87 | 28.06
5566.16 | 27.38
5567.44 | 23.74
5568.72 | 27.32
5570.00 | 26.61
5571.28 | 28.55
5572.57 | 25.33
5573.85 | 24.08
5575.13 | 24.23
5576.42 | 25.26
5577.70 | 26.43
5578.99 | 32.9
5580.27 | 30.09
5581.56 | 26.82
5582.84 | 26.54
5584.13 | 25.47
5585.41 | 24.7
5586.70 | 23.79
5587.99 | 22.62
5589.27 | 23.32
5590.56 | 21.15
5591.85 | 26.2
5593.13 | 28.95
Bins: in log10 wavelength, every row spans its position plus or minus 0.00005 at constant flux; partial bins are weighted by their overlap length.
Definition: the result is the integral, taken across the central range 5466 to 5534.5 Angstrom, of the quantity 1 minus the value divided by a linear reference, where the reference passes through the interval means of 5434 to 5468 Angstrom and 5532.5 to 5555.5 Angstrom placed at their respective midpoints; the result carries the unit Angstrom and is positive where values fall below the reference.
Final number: 4.11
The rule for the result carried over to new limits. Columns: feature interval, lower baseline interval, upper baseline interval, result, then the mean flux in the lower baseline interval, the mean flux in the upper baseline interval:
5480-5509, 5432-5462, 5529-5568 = 1.7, 26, 27.4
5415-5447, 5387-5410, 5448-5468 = 0.0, 25.2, 27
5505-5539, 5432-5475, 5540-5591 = 1.0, 26.2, 26.9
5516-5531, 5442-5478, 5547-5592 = 0.6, 26.5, 26.4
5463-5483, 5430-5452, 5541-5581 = 0.1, 25.6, 27.4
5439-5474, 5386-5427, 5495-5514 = -1.6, 25.9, 24.9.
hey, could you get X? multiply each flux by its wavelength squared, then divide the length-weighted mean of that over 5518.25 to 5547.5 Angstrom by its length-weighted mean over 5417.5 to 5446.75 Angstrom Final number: 1.1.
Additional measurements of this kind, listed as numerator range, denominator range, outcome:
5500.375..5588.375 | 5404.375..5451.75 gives 1.07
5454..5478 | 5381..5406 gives 1.08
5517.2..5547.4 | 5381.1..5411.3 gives 1.12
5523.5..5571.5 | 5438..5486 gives 1.07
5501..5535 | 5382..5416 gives 1.04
